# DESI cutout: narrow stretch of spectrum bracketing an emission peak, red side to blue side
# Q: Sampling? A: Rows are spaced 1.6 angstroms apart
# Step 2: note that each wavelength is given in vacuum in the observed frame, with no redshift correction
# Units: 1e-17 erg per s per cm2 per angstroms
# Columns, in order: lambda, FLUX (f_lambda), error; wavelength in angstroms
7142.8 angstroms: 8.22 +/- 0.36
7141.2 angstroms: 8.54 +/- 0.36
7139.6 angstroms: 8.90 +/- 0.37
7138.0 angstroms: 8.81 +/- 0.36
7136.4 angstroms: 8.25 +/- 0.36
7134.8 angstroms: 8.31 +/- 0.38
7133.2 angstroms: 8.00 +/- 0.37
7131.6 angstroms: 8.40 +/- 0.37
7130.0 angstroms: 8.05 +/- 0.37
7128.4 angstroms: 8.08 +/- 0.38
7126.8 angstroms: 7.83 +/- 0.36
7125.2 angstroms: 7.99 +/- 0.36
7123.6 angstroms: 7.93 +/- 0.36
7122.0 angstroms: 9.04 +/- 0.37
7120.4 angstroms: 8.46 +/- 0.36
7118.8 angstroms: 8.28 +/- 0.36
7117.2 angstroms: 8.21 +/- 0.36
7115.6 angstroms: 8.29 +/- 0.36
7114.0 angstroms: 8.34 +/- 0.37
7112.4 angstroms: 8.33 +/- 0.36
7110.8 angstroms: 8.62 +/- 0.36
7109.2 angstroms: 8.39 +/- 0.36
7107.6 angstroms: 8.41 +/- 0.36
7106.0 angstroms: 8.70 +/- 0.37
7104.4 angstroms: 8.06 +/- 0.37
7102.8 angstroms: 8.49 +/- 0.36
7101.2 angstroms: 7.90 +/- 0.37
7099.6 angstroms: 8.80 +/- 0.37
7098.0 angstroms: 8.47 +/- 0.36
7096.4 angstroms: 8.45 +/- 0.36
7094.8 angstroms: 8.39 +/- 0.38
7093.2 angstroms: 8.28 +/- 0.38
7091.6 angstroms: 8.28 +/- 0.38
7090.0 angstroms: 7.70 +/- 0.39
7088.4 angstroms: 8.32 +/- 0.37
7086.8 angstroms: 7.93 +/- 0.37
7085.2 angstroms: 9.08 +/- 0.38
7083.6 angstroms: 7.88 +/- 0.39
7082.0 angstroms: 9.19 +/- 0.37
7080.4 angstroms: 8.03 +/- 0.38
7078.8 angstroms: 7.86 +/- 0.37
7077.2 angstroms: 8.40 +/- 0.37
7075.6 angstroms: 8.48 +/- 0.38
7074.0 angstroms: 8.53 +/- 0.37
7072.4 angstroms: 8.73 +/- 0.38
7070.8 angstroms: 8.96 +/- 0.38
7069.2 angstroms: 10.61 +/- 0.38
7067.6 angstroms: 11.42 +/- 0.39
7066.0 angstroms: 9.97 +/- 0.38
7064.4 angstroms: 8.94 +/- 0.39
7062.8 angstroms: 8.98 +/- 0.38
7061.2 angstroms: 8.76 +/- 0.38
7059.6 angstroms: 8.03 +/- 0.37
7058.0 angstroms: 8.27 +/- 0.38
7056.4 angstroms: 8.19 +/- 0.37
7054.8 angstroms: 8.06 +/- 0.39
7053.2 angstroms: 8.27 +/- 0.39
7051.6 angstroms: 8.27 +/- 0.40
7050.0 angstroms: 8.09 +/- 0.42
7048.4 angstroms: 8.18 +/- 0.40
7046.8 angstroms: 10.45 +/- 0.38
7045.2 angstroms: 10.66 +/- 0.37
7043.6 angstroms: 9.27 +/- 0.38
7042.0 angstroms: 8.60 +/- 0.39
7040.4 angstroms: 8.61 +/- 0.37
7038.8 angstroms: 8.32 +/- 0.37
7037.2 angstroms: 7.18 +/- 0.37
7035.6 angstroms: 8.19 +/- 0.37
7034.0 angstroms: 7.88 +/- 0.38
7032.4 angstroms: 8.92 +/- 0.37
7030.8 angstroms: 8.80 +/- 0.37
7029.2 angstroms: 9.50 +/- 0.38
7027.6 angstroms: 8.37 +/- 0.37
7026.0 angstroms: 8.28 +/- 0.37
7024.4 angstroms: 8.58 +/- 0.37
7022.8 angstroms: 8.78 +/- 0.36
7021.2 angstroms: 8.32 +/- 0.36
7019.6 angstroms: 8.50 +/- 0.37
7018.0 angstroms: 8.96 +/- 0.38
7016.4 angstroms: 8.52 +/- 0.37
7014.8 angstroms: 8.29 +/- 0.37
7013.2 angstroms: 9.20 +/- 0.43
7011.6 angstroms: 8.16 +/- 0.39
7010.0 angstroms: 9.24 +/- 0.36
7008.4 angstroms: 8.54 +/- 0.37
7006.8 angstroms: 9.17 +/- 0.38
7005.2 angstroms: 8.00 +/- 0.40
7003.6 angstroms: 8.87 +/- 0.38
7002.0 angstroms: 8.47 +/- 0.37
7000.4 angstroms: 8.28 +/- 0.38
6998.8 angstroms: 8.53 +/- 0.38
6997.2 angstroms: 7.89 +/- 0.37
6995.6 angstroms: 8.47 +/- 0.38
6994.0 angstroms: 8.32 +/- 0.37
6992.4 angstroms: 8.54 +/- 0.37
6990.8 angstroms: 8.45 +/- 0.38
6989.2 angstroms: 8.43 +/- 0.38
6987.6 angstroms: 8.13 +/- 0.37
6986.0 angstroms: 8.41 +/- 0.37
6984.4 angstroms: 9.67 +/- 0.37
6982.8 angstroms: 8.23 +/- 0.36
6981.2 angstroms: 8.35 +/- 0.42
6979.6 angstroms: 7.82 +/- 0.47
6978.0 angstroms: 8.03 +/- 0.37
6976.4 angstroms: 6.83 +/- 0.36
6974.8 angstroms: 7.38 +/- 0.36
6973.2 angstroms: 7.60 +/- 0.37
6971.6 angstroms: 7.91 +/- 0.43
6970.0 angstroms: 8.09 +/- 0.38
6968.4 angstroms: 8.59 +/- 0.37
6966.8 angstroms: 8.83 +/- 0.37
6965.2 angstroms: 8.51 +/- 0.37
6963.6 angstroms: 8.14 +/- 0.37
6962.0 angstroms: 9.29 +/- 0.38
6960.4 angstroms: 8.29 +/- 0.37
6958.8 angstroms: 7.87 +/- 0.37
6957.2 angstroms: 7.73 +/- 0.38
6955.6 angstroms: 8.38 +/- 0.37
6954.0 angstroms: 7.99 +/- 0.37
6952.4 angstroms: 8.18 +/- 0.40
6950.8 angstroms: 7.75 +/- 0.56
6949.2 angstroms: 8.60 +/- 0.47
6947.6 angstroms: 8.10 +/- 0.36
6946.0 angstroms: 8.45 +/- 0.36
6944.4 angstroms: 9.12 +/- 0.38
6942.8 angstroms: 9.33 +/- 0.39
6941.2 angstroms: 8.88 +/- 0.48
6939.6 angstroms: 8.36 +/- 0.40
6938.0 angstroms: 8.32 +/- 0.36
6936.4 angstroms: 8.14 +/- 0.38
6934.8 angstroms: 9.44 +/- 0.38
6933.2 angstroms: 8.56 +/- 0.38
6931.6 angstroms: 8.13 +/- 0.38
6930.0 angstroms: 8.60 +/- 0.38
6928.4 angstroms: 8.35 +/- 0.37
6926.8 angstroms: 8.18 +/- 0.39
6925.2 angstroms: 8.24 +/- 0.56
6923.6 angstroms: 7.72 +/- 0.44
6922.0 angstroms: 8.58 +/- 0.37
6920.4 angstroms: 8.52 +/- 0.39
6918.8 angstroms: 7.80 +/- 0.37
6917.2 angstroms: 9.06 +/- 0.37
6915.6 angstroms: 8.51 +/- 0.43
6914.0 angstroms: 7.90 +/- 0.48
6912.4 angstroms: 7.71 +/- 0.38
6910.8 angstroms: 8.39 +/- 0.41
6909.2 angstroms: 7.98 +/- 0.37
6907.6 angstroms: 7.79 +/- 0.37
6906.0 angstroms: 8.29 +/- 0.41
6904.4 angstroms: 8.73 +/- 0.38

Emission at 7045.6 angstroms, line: H-alpha 6563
